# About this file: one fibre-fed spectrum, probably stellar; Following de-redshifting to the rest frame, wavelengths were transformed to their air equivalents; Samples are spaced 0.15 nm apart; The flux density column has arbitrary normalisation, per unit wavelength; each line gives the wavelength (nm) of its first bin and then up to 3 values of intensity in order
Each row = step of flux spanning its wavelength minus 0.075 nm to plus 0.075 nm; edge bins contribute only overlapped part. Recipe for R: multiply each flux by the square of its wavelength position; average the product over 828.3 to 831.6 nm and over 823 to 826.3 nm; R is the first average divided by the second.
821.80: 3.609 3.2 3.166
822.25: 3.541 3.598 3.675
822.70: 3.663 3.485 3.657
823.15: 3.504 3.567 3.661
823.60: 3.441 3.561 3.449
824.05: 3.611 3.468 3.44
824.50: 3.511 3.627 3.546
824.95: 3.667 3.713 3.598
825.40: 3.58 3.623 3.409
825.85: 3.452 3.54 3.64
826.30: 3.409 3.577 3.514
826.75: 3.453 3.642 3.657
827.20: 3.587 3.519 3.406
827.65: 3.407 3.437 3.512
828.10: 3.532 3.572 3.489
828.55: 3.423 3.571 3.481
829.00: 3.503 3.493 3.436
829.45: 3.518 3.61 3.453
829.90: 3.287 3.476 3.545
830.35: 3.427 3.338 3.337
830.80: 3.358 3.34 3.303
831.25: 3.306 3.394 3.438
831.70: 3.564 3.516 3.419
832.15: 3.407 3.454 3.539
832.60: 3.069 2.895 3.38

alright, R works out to 1.0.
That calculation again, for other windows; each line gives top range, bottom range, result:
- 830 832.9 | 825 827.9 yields 0.97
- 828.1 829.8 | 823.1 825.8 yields 1.00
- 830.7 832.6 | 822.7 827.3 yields 0.97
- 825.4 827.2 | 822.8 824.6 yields 1.01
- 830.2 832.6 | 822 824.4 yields 0.98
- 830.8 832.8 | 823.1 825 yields 0.97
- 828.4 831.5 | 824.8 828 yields 0.98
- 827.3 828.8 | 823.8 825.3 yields 0.99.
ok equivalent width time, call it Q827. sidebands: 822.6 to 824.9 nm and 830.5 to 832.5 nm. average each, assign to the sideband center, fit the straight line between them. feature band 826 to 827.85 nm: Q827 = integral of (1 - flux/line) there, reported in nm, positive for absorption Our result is -0.016 nm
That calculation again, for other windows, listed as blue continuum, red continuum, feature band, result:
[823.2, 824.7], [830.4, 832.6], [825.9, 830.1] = -0.06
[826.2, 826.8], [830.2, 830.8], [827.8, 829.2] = -0.03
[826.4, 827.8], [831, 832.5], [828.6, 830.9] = 0.01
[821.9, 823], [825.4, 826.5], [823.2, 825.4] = -0.03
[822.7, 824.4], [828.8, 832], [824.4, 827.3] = -0.05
